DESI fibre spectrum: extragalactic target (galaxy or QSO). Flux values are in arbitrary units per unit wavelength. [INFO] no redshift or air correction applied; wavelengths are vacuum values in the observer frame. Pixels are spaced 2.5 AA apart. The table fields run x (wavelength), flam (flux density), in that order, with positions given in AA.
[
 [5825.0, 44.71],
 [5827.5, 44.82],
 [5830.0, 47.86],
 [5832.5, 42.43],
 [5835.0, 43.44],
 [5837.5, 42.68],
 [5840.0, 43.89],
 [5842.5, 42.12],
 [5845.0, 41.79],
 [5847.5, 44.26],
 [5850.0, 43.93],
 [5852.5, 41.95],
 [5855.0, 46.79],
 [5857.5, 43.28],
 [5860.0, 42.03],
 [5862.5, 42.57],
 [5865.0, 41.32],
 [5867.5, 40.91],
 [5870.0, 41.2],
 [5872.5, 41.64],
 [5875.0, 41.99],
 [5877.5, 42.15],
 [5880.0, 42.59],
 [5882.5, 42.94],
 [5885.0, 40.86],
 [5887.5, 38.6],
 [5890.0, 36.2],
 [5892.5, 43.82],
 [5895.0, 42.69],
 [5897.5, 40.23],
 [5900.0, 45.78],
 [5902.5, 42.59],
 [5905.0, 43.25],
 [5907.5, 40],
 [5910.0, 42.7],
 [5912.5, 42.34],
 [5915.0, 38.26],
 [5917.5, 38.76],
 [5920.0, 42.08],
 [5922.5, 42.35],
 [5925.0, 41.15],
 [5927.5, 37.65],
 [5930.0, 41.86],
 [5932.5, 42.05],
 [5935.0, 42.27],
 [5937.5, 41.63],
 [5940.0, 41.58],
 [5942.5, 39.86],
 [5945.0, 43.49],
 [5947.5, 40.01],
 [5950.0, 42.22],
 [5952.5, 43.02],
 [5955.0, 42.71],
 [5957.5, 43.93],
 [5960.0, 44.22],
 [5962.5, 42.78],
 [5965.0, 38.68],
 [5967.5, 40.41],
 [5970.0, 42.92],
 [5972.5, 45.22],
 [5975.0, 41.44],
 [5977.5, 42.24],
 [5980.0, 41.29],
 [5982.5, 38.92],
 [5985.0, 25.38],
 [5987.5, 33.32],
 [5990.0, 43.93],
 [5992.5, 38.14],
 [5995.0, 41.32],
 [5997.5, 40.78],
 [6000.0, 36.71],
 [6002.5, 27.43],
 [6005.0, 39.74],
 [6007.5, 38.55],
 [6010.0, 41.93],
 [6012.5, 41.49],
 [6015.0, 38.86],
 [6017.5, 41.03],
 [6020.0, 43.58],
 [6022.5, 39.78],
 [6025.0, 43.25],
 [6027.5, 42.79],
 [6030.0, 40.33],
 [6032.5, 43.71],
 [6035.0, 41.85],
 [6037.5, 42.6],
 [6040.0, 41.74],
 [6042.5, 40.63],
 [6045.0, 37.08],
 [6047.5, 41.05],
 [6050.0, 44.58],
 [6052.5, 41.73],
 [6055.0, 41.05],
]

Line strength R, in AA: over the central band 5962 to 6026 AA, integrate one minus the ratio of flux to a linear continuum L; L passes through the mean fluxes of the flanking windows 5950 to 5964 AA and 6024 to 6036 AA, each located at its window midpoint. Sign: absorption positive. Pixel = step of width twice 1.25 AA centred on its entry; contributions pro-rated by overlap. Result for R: 4.8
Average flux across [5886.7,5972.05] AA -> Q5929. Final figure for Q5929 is 41.6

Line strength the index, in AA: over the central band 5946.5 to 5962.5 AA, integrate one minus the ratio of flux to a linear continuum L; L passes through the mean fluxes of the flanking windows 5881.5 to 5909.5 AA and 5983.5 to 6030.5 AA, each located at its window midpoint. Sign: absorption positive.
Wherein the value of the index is -1.0 AA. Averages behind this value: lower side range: 41.6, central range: 42.7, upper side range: 38.8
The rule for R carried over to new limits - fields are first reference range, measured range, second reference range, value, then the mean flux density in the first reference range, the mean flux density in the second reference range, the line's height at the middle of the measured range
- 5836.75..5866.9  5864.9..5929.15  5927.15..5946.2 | 1.33 AA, 43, 41.5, 42.2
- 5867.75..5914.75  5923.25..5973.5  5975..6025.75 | -2.08 AA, 41.7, 38.9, 40.2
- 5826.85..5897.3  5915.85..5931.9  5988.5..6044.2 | 0.39 AA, 42.5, 40.4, 41.6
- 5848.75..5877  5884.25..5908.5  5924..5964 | 0.47 AA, 42.5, 41.9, 42.2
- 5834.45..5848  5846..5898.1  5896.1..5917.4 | 0.44 AA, 42.9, 41.7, 42.4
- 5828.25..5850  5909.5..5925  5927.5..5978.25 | 0.55 AA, 43.6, 42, 42.5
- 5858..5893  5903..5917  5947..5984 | 0.11 AA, 41.3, 41.9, 41.6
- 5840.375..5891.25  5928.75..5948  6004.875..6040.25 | 0.04 AA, 42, 41.5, 41.7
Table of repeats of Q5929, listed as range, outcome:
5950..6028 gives 40.2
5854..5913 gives 42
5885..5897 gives 40.4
